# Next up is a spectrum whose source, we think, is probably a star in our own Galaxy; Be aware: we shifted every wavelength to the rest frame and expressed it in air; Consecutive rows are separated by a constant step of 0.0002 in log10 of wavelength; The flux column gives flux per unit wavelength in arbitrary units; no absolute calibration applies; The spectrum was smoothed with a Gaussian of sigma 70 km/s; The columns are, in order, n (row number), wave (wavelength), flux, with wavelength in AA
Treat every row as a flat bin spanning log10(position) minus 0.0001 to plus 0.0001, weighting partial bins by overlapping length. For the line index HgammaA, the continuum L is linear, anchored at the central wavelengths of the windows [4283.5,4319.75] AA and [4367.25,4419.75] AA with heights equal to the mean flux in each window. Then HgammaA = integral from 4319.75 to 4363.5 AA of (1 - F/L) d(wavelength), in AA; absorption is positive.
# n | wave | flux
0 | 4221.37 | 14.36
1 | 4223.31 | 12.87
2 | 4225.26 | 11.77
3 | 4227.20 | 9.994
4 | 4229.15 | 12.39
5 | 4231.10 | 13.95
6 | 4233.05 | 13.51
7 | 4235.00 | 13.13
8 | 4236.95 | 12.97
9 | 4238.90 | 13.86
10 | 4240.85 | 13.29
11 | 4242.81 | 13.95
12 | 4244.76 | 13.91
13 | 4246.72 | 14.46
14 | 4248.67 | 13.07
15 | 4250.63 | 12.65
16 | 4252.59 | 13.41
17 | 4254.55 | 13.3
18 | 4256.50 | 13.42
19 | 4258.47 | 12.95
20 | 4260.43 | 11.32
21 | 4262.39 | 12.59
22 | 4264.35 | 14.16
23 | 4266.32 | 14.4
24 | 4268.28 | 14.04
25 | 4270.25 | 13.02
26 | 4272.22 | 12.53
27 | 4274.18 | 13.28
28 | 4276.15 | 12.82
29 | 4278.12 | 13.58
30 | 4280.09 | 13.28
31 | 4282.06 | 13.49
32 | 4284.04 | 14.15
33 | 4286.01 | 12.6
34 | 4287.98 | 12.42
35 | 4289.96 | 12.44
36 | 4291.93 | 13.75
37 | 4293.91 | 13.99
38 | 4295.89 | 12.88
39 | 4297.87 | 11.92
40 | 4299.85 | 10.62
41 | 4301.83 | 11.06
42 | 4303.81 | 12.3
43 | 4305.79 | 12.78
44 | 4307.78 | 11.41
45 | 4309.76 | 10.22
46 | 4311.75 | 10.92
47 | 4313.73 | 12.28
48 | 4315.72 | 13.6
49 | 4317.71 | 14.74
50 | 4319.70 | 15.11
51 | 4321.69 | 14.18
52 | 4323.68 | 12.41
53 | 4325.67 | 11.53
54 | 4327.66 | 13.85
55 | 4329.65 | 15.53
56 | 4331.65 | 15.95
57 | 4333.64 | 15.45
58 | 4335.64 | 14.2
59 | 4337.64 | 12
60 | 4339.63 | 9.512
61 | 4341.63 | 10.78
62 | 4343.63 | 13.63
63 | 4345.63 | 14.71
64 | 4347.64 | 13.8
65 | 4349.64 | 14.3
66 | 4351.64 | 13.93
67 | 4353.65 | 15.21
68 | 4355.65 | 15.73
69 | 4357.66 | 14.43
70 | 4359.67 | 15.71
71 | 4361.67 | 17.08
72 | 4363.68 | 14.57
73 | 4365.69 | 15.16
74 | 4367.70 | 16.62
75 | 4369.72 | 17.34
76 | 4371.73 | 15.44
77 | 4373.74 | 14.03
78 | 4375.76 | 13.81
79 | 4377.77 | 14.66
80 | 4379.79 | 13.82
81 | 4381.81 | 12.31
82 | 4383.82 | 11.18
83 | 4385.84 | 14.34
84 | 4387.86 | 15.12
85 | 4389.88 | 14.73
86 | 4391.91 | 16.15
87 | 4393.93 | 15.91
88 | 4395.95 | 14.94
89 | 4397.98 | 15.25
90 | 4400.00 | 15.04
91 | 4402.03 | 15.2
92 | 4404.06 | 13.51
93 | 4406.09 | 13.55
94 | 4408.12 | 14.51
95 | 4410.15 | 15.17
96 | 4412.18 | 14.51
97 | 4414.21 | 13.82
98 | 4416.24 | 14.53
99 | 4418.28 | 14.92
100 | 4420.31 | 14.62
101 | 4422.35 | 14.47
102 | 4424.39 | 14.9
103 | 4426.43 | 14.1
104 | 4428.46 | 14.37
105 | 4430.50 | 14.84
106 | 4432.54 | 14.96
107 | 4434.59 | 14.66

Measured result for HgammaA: -2.0 AA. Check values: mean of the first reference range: 12.5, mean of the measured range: 14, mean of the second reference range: 14.6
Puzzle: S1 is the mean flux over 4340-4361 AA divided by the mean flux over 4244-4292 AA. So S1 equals 1.1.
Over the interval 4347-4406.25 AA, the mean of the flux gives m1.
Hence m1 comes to 14.8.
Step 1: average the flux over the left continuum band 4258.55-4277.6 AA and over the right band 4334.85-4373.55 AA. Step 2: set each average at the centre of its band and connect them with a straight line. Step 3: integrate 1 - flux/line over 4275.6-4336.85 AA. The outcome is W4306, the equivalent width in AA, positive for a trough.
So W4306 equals 2.8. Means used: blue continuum 13.1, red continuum 14.4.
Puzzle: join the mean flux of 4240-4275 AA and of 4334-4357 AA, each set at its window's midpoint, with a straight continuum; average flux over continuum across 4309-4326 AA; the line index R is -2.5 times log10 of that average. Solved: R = 0.05 mag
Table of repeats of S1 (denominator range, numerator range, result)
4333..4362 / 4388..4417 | 1.06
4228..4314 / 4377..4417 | 1.12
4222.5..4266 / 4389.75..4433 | 1.13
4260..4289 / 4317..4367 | 1.07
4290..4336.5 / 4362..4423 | 1.12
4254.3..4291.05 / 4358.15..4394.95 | 1.13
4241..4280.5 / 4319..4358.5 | 1.04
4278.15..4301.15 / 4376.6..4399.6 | 1.12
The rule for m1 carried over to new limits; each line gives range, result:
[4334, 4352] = 13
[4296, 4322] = 12.4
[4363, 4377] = 15.3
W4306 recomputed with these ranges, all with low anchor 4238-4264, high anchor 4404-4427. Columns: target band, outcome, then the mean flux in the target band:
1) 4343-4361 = -0.9 AA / 14.7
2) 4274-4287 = 0.2 AA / 13.3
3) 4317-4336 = -0.7 AA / 14.3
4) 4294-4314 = 2.8 AA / 11.7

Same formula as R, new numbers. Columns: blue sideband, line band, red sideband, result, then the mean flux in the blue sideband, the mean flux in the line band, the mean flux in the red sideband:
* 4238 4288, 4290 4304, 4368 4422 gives 0.11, 13.3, 12.4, 14.6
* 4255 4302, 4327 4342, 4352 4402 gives 0.04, 13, 13.5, 14.9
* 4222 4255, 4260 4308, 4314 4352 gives 0.04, 13.1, 12.9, 13.6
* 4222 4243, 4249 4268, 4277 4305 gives -0.03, 12.9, 13.2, 12.7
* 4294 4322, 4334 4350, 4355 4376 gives 0.11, 12.4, 12.9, 15.5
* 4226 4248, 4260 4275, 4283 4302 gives -0.03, 13.2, 13.2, 12.6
